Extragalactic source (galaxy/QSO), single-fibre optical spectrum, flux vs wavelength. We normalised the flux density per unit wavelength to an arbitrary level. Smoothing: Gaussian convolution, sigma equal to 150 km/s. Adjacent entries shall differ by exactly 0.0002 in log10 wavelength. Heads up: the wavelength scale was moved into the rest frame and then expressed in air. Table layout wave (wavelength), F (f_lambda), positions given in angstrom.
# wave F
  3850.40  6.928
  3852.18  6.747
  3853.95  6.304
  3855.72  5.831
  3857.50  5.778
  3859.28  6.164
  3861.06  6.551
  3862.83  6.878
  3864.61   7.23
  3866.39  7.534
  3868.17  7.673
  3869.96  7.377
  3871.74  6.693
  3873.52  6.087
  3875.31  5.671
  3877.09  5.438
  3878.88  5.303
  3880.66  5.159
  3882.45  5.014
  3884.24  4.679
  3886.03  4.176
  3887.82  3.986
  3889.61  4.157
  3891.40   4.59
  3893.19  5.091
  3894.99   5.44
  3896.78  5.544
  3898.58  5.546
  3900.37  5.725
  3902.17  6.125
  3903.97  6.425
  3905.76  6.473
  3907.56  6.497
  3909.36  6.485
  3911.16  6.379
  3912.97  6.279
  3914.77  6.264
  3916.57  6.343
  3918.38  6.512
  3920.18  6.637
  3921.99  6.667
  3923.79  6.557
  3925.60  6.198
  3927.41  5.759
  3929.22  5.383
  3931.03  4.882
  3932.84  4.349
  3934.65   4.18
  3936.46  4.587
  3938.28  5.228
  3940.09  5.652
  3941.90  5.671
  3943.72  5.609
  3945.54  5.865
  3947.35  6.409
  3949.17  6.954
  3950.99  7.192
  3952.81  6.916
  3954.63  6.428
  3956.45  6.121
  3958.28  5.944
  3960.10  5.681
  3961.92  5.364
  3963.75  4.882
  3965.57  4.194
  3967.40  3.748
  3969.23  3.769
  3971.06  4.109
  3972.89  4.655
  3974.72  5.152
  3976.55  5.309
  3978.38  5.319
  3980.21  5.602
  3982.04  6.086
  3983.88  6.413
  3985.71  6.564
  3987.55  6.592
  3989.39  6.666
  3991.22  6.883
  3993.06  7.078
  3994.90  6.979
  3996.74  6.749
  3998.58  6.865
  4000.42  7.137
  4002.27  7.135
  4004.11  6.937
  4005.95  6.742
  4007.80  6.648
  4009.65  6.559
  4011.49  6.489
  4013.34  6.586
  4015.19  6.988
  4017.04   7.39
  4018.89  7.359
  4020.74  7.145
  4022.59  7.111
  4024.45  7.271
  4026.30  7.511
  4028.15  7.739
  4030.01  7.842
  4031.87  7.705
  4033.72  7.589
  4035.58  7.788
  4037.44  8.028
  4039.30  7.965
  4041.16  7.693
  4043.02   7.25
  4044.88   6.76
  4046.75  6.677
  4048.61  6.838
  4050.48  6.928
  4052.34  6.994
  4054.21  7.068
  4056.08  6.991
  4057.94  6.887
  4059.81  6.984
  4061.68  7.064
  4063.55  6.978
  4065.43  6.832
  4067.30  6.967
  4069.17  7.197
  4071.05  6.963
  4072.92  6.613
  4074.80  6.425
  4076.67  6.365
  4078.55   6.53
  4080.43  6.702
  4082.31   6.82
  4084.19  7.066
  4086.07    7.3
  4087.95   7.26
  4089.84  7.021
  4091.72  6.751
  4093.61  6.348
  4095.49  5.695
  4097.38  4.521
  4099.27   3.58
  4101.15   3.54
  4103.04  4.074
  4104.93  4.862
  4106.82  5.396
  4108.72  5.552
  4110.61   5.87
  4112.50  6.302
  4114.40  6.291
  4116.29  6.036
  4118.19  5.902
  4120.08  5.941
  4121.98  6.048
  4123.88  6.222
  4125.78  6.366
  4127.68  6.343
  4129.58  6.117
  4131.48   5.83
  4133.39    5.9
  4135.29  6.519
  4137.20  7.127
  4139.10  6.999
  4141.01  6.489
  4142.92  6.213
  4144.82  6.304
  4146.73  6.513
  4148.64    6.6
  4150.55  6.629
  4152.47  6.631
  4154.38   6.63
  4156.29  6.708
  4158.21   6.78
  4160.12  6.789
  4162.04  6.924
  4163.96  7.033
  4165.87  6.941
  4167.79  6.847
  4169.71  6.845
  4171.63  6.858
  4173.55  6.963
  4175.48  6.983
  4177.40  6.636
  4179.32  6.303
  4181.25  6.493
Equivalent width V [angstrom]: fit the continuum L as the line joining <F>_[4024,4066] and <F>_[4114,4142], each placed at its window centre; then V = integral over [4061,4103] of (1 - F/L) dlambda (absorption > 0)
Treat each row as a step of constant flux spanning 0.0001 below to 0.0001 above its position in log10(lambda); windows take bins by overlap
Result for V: 3.2 angstrom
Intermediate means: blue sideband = 7.28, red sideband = 6.28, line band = 6.33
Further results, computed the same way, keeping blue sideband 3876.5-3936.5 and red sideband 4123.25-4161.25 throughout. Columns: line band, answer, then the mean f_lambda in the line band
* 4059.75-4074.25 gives -1.7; 6.93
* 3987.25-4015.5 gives -4.2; 6.82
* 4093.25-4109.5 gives 4.0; 4.78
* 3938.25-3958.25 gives -1.7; 6.22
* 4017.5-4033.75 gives -3.9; 7.47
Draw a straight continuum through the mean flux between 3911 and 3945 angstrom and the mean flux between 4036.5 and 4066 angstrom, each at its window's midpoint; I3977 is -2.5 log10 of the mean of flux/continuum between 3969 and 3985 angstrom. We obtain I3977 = 0.20 mag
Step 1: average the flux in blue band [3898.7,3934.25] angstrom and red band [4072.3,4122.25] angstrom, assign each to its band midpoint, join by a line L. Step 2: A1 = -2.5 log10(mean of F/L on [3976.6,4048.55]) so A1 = -0.16 mag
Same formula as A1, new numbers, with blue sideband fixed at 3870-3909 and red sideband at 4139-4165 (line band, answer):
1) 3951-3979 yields 0.11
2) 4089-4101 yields 0.16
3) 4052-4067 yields -0.12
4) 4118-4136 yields 0.07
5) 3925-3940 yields 0.12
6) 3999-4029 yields -0.17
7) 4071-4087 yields -0.07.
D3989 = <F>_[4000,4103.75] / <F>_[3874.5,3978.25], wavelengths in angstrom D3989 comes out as 1.2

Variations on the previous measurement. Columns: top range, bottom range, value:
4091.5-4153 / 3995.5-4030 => 0.84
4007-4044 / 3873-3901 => 1.44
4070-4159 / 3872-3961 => 1.08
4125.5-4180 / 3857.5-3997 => 1.14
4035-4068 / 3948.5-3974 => 1.32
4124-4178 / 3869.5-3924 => 1.15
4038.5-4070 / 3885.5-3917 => 1.25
